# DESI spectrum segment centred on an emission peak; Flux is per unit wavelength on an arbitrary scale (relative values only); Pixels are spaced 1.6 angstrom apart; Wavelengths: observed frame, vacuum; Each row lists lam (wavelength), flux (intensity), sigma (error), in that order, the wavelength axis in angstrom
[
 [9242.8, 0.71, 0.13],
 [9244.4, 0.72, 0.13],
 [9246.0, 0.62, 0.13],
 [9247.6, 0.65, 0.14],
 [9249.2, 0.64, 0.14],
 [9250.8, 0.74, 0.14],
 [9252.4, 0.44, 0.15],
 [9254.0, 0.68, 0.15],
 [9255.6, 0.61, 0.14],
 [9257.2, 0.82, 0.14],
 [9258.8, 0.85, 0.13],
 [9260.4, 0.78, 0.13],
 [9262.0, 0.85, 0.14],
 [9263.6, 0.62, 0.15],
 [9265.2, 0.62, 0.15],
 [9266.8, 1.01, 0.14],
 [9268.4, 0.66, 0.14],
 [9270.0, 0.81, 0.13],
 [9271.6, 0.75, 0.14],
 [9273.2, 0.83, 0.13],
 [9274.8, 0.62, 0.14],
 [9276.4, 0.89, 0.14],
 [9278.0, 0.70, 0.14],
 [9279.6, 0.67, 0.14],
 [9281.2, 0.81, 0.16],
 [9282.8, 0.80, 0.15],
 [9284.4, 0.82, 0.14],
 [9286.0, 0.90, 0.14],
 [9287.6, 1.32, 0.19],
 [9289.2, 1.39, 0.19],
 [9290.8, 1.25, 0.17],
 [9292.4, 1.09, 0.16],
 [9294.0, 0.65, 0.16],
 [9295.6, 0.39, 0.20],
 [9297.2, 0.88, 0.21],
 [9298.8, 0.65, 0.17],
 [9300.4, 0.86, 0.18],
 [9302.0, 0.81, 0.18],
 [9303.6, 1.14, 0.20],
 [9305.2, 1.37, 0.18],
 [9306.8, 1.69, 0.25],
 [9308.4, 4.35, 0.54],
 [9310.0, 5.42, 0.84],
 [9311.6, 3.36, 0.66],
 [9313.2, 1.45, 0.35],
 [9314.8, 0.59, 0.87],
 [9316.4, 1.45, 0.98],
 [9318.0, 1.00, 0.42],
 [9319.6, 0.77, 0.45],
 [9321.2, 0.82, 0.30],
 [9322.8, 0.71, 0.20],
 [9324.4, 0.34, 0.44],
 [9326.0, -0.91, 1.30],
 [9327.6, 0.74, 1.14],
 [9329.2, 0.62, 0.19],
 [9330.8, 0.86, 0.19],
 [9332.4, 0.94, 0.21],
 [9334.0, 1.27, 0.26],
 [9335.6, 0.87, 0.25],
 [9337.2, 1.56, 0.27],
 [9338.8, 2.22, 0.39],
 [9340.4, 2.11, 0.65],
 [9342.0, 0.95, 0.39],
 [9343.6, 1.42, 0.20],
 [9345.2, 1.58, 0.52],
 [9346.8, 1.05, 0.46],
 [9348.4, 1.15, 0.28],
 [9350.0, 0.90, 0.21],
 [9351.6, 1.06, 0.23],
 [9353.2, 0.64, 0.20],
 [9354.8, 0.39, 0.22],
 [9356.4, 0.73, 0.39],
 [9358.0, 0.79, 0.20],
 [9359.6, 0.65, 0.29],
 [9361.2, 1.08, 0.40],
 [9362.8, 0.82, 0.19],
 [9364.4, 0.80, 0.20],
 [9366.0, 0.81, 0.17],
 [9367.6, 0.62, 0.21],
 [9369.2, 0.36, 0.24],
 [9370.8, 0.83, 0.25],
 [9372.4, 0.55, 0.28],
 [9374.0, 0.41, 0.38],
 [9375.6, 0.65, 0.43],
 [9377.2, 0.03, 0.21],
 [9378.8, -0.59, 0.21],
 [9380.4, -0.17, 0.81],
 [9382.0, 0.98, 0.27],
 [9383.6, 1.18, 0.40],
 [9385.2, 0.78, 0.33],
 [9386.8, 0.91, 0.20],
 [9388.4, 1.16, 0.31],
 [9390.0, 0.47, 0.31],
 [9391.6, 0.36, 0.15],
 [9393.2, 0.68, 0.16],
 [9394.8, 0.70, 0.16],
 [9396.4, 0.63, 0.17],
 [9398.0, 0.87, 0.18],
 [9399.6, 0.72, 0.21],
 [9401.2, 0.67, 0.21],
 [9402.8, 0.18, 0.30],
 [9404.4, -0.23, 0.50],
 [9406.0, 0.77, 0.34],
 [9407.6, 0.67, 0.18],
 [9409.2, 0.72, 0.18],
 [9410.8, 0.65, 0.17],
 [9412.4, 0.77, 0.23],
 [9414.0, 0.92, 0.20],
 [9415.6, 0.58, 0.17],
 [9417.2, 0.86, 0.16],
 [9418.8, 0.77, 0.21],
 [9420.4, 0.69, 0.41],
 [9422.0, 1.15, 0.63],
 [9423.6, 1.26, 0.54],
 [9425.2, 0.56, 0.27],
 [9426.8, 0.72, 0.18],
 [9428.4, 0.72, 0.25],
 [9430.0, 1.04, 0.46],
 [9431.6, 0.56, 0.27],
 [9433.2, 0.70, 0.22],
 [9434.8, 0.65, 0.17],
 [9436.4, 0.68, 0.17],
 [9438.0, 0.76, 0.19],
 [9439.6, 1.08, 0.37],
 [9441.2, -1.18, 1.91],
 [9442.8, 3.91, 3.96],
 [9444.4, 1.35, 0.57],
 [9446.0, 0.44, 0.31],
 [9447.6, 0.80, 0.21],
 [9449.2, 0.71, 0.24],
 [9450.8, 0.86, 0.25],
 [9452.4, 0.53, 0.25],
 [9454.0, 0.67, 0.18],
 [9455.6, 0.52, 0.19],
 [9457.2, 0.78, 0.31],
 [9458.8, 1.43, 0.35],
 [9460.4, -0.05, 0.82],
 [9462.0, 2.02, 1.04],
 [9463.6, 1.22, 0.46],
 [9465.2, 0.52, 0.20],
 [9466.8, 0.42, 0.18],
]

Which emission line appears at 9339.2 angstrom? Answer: [N II]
